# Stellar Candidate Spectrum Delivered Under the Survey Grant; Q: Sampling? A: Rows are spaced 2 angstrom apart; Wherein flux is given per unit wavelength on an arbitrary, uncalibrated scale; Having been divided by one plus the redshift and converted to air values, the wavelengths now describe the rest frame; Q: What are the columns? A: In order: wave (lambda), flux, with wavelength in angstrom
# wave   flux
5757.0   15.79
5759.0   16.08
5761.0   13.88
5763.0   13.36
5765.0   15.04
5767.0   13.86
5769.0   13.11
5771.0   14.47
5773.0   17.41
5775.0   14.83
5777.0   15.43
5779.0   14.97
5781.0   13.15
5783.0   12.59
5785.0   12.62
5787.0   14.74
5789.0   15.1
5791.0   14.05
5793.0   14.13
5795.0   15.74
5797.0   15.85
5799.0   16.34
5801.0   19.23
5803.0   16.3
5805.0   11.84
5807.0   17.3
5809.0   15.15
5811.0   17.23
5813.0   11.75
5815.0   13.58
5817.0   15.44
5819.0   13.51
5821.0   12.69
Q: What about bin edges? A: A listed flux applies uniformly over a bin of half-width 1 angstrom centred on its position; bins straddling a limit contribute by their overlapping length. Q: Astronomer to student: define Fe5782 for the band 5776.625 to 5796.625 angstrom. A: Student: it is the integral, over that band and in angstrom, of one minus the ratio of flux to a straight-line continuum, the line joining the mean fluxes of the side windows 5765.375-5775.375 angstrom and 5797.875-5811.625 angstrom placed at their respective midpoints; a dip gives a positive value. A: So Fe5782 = 1.5 angstrom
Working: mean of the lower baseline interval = 14.7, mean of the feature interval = 14.3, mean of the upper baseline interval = 16.2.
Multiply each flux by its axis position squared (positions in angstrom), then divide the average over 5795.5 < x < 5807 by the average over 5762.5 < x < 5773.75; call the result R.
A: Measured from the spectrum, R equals 1.12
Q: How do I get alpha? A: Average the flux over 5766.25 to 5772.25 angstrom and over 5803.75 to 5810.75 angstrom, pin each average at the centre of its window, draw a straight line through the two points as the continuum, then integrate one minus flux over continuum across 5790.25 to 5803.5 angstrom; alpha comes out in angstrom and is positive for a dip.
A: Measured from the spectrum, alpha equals -1.1 angstrom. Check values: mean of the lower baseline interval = 14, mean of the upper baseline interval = 15.1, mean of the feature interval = 16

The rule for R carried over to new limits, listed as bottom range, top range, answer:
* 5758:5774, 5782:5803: 1.04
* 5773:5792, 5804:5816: 1.02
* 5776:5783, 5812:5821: 0.96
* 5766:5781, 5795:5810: 1.09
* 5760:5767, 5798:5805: 1.19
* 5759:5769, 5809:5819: 1.04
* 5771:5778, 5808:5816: 0.93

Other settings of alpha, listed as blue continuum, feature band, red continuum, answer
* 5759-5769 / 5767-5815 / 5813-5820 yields -3.1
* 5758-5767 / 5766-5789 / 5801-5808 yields 0.9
